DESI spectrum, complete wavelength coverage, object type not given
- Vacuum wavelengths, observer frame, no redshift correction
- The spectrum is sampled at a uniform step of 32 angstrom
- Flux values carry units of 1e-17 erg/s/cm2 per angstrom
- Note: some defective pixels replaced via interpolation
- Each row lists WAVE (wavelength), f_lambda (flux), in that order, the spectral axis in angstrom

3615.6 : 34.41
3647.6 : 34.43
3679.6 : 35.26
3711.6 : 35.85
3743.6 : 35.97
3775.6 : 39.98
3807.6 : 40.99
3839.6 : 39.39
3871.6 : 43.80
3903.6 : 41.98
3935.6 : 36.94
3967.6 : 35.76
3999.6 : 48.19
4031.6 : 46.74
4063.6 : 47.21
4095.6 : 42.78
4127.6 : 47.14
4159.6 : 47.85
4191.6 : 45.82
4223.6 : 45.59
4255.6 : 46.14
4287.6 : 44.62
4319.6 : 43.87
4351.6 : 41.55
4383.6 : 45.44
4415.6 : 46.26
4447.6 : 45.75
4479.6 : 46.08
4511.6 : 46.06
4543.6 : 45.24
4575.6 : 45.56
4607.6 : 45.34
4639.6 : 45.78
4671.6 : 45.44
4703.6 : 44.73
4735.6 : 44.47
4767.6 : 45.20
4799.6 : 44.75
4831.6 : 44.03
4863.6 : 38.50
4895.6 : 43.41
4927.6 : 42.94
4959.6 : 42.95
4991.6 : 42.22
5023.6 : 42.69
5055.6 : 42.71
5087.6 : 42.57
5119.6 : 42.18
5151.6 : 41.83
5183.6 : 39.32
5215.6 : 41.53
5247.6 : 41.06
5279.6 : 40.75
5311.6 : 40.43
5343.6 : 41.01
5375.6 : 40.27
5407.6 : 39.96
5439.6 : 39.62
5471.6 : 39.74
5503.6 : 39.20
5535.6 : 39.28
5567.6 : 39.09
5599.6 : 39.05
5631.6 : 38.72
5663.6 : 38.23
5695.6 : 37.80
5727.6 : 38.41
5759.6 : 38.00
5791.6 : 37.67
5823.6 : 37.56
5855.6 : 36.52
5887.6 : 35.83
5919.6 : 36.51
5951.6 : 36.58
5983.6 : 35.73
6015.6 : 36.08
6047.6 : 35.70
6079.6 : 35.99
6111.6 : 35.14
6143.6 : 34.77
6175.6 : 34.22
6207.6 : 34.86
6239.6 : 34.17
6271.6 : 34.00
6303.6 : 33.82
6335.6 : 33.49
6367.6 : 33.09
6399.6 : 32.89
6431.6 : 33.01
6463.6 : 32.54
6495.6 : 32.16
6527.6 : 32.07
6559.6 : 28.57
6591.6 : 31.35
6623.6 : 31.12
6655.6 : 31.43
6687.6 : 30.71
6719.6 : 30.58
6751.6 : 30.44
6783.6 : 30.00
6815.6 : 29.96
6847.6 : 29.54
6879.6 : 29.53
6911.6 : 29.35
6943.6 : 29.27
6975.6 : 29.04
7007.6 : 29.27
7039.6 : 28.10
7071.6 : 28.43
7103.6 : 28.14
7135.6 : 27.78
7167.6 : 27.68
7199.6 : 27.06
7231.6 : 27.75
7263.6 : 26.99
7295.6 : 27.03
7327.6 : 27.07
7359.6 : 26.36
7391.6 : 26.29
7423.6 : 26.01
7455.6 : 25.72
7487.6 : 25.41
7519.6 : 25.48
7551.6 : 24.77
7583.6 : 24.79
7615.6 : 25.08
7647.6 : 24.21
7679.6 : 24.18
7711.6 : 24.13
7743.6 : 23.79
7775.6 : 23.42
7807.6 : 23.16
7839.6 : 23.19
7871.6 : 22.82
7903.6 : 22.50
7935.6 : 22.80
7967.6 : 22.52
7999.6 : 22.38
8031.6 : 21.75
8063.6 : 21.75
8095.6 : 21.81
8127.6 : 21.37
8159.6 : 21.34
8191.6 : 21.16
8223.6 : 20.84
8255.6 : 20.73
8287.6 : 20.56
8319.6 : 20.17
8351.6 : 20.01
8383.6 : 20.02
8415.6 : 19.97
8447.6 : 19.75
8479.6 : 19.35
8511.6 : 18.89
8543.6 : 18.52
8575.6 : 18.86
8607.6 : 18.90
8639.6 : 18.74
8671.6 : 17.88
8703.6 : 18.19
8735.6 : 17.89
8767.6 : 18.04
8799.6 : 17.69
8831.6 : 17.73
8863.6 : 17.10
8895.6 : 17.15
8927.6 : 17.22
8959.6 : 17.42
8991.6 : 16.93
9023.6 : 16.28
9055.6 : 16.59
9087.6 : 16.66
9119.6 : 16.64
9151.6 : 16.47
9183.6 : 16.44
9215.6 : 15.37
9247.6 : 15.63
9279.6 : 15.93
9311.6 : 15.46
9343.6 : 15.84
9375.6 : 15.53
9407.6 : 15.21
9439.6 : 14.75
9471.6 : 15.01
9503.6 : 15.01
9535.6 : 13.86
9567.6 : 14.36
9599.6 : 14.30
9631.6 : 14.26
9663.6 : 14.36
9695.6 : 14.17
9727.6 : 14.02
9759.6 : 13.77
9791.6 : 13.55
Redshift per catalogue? 0.000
